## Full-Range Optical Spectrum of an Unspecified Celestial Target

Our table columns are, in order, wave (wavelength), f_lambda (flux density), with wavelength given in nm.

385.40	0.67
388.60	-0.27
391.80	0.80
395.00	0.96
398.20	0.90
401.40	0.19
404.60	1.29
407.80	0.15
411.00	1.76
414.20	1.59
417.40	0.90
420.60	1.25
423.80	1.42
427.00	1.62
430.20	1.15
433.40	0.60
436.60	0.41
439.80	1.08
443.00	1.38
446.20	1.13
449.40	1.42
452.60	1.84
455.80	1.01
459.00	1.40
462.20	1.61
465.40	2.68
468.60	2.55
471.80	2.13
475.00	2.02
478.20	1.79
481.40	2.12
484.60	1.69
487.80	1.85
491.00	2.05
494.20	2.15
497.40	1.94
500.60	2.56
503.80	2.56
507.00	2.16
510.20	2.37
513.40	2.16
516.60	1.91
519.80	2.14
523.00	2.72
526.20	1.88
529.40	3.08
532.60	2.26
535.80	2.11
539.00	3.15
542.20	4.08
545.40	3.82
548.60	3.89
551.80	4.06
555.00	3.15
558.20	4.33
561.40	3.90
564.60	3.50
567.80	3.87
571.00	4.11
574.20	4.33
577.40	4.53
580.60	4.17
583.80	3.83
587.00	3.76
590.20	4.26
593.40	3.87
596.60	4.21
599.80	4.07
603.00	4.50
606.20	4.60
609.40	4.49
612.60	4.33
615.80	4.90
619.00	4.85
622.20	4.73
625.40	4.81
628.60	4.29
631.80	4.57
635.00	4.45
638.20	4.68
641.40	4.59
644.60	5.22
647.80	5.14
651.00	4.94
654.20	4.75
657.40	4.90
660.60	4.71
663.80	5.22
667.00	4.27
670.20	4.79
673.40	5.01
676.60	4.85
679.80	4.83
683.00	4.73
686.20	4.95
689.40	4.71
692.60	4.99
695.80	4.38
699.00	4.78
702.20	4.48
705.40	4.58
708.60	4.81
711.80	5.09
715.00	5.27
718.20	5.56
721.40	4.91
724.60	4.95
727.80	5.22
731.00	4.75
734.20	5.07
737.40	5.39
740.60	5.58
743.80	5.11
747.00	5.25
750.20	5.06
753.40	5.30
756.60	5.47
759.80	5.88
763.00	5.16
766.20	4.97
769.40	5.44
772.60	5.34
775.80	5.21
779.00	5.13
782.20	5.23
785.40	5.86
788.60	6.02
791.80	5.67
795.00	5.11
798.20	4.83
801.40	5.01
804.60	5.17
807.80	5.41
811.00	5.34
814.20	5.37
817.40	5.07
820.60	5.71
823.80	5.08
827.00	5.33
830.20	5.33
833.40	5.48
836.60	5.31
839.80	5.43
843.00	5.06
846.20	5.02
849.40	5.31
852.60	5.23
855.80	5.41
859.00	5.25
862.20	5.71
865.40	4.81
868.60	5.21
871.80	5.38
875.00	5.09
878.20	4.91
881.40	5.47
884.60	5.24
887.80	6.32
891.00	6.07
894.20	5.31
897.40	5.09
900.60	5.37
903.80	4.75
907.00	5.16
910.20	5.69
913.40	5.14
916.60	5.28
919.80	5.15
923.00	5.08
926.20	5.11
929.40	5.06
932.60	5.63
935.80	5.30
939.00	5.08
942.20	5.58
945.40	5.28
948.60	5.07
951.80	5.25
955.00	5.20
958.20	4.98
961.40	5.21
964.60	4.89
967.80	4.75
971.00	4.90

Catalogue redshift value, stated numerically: 0.354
